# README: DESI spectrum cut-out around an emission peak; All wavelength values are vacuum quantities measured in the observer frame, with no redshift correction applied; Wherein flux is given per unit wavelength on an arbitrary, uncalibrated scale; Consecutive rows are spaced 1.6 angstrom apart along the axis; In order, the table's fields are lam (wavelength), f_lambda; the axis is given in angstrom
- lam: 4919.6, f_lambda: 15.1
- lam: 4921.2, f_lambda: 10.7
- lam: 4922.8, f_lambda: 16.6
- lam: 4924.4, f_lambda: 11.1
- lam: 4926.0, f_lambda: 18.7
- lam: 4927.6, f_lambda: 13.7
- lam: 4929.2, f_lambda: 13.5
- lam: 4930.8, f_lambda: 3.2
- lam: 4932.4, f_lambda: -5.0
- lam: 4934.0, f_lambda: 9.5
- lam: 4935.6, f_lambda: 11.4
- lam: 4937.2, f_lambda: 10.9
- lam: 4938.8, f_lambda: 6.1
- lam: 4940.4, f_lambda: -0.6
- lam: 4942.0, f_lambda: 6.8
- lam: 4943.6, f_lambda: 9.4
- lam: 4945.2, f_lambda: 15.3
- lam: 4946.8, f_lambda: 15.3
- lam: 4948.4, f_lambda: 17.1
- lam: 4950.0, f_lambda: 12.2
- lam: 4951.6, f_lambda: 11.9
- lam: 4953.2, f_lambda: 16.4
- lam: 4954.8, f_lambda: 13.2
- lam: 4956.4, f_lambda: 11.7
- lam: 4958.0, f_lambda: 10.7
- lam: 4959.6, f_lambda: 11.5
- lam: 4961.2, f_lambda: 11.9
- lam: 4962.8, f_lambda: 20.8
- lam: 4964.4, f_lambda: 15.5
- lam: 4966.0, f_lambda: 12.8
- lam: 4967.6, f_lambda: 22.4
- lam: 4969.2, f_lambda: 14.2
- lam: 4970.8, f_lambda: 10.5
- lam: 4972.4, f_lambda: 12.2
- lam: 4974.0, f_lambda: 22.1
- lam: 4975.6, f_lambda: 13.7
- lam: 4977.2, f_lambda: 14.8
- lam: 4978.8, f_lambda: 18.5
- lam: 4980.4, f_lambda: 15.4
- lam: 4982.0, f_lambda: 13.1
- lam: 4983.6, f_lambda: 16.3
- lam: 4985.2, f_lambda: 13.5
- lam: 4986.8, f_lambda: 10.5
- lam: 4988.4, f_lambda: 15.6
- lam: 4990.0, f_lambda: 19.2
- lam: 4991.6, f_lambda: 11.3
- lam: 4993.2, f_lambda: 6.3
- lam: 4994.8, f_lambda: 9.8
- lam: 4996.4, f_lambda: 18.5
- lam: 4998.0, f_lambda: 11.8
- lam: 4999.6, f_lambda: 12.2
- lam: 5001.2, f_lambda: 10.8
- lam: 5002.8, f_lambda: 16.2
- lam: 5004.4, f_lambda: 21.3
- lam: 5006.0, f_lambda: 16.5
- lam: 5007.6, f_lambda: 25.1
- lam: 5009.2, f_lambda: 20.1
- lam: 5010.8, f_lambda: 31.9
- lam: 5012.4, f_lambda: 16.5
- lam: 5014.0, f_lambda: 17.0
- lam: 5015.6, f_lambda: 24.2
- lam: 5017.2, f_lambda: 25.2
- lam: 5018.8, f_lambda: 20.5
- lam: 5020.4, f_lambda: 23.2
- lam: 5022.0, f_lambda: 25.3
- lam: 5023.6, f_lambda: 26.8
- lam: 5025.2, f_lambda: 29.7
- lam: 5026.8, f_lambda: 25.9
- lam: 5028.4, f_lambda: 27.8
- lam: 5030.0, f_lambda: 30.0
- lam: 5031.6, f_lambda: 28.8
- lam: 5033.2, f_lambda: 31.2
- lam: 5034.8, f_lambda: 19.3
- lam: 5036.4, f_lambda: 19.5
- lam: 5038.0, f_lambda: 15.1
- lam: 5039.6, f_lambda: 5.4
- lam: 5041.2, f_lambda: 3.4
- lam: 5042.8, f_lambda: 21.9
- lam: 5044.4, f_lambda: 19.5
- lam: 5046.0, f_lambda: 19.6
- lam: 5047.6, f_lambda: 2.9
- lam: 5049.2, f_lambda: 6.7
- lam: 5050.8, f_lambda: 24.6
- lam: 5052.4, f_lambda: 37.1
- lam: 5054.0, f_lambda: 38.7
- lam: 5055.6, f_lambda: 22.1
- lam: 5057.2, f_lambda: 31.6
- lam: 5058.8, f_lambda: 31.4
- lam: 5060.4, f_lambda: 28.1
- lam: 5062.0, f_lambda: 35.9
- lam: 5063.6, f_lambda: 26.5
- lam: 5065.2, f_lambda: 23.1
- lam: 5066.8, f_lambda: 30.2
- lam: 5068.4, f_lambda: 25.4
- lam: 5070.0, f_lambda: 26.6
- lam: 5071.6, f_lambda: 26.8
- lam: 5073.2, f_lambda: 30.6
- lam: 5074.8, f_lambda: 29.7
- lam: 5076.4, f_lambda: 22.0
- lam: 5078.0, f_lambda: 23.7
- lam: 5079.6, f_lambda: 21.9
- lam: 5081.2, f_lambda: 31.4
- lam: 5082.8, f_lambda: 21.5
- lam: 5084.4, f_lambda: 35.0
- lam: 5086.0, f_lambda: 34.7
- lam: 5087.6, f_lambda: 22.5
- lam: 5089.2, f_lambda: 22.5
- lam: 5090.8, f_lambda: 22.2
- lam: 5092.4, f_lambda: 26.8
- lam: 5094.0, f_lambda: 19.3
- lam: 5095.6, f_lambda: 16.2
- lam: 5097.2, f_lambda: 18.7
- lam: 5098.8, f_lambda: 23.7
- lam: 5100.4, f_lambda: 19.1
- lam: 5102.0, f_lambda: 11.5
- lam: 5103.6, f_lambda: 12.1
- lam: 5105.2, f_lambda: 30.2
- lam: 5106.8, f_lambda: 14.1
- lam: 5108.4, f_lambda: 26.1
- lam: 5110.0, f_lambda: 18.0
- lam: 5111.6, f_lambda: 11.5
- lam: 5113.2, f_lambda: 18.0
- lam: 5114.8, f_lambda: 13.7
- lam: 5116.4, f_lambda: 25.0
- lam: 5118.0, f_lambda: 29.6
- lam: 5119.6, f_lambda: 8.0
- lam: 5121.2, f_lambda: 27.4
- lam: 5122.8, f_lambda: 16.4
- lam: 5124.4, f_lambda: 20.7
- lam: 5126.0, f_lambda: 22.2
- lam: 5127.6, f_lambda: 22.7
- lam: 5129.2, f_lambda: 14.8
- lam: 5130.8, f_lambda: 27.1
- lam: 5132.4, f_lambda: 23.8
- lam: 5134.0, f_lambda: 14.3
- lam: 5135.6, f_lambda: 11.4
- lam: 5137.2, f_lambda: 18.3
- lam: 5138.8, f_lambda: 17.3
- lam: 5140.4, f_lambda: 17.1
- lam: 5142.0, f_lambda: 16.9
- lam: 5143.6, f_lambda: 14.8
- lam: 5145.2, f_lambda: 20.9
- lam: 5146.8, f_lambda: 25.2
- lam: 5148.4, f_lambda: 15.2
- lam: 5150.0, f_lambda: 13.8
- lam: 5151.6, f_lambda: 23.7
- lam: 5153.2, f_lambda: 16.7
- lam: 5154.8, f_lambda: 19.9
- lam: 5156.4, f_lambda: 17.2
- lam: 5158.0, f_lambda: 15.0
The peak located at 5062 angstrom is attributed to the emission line C IV 1549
